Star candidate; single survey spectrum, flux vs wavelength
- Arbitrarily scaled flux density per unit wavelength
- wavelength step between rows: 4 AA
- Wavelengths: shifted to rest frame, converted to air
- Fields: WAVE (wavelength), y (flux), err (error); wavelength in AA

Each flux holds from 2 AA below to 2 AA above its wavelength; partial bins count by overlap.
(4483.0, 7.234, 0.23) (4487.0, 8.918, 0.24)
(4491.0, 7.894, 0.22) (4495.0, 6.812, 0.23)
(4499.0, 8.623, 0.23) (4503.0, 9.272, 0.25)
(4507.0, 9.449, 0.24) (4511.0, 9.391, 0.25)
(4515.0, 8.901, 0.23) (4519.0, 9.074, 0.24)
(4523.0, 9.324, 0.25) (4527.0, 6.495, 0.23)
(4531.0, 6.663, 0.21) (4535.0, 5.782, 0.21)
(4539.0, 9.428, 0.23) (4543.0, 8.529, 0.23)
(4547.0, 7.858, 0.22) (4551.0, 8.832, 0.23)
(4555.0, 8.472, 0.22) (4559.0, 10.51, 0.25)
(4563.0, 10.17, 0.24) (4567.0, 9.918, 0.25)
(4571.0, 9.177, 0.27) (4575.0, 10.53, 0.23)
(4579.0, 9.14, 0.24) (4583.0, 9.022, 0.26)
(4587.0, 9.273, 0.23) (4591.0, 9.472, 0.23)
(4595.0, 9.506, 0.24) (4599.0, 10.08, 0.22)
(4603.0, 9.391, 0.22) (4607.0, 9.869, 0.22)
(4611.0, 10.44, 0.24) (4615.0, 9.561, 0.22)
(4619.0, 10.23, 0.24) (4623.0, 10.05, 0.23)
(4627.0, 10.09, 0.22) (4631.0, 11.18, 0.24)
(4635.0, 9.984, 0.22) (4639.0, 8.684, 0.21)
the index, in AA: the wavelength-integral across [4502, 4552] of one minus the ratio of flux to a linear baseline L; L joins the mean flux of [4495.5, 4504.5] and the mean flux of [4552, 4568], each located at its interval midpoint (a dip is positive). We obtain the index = 3.9 AA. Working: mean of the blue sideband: 8.57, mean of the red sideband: 9.7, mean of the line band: 8.36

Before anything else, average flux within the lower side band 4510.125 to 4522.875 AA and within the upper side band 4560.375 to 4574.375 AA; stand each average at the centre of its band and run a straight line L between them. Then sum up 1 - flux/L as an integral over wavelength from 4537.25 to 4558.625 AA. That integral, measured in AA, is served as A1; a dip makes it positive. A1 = 1.8 AA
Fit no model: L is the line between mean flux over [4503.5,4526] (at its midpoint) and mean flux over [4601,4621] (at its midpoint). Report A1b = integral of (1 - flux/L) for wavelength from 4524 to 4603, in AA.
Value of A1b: 5.1 AA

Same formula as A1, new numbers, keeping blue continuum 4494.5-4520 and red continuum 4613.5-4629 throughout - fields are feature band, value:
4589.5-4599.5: 0.1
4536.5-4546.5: 0.6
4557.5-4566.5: -0.8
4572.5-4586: 0.1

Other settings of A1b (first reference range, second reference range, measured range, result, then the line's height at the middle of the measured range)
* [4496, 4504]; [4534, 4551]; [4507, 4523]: -1.4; 8.46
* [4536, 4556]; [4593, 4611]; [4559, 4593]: -1.7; 9.19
